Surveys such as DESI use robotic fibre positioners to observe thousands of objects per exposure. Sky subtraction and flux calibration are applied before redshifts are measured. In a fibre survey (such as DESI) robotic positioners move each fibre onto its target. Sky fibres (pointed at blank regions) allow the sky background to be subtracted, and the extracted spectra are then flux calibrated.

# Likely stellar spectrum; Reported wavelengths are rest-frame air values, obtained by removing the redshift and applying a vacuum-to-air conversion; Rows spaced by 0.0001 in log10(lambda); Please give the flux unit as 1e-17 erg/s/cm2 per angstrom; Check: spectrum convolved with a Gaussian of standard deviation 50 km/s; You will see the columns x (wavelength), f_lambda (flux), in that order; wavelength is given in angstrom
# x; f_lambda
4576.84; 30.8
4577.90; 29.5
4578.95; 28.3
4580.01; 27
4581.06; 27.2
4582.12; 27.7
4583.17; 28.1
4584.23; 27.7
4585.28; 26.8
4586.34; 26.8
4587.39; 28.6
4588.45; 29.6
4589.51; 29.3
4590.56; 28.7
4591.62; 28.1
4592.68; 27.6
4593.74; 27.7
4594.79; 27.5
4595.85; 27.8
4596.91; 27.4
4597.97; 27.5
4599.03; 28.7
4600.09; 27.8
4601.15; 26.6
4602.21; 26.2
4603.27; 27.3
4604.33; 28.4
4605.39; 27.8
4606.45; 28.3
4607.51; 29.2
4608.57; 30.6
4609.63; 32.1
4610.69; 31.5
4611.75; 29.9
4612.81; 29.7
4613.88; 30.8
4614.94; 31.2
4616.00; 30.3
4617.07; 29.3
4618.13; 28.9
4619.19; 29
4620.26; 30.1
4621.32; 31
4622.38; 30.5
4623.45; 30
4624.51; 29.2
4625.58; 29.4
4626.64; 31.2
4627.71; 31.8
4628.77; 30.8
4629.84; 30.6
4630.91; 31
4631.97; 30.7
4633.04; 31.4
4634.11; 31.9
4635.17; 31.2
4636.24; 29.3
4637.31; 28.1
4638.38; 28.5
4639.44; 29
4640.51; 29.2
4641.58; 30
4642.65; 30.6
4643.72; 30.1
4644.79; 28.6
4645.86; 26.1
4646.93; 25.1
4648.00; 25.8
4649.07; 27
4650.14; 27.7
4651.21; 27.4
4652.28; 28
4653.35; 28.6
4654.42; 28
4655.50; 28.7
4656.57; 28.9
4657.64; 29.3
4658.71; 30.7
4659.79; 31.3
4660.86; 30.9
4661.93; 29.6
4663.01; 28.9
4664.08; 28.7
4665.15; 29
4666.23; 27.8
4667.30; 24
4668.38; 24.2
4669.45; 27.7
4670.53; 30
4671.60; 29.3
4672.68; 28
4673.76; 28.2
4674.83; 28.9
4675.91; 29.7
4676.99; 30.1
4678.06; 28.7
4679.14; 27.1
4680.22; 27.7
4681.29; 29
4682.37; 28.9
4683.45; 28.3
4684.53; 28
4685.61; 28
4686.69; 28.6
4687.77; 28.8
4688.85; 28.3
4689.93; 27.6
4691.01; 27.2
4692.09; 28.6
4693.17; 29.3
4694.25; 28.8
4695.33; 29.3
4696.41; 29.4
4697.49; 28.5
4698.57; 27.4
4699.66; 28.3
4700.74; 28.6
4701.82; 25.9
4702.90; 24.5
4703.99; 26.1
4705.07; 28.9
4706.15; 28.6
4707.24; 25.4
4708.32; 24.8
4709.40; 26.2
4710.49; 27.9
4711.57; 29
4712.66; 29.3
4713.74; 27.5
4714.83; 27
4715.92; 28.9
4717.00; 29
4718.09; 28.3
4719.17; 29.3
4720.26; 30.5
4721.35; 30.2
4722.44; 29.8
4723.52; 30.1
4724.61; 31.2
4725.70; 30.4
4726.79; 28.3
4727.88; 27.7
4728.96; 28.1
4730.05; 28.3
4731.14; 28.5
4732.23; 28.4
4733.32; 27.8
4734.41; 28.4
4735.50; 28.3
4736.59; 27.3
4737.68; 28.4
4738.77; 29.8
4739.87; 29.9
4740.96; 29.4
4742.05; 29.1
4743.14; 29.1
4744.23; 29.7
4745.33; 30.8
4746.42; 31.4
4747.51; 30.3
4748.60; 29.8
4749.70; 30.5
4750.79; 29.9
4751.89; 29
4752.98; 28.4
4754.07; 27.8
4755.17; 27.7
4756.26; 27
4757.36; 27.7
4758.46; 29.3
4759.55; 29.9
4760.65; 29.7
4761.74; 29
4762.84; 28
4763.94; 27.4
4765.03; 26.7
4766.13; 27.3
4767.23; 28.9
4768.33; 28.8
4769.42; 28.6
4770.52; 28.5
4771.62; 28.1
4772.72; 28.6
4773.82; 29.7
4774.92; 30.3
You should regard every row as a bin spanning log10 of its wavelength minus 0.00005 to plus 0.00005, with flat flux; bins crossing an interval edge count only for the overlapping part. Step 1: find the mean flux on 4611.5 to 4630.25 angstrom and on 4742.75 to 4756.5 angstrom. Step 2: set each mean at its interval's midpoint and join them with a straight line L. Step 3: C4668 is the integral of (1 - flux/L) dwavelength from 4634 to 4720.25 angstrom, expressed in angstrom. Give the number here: 4.5 angstrom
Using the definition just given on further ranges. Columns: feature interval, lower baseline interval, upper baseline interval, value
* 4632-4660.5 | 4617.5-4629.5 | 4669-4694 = 0.6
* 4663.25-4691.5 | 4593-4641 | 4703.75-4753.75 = 0.9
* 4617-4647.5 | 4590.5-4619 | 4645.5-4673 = -1.4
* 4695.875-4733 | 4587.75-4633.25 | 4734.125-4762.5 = 1.2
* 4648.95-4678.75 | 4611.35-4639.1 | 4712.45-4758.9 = 1.2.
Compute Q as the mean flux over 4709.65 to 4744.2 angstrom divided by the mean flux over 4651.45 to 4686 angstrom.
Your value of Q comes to 1.0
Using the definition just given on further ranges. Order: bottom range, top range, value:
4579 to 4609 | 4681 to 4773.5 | 1.02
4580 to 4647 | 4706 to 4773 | 0.99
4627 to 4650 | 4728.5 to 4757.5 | 0.99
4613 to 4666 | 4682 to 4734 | 0.96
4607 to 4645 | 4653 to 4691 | 0.94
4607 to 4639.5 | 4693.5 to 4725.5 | 0.93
